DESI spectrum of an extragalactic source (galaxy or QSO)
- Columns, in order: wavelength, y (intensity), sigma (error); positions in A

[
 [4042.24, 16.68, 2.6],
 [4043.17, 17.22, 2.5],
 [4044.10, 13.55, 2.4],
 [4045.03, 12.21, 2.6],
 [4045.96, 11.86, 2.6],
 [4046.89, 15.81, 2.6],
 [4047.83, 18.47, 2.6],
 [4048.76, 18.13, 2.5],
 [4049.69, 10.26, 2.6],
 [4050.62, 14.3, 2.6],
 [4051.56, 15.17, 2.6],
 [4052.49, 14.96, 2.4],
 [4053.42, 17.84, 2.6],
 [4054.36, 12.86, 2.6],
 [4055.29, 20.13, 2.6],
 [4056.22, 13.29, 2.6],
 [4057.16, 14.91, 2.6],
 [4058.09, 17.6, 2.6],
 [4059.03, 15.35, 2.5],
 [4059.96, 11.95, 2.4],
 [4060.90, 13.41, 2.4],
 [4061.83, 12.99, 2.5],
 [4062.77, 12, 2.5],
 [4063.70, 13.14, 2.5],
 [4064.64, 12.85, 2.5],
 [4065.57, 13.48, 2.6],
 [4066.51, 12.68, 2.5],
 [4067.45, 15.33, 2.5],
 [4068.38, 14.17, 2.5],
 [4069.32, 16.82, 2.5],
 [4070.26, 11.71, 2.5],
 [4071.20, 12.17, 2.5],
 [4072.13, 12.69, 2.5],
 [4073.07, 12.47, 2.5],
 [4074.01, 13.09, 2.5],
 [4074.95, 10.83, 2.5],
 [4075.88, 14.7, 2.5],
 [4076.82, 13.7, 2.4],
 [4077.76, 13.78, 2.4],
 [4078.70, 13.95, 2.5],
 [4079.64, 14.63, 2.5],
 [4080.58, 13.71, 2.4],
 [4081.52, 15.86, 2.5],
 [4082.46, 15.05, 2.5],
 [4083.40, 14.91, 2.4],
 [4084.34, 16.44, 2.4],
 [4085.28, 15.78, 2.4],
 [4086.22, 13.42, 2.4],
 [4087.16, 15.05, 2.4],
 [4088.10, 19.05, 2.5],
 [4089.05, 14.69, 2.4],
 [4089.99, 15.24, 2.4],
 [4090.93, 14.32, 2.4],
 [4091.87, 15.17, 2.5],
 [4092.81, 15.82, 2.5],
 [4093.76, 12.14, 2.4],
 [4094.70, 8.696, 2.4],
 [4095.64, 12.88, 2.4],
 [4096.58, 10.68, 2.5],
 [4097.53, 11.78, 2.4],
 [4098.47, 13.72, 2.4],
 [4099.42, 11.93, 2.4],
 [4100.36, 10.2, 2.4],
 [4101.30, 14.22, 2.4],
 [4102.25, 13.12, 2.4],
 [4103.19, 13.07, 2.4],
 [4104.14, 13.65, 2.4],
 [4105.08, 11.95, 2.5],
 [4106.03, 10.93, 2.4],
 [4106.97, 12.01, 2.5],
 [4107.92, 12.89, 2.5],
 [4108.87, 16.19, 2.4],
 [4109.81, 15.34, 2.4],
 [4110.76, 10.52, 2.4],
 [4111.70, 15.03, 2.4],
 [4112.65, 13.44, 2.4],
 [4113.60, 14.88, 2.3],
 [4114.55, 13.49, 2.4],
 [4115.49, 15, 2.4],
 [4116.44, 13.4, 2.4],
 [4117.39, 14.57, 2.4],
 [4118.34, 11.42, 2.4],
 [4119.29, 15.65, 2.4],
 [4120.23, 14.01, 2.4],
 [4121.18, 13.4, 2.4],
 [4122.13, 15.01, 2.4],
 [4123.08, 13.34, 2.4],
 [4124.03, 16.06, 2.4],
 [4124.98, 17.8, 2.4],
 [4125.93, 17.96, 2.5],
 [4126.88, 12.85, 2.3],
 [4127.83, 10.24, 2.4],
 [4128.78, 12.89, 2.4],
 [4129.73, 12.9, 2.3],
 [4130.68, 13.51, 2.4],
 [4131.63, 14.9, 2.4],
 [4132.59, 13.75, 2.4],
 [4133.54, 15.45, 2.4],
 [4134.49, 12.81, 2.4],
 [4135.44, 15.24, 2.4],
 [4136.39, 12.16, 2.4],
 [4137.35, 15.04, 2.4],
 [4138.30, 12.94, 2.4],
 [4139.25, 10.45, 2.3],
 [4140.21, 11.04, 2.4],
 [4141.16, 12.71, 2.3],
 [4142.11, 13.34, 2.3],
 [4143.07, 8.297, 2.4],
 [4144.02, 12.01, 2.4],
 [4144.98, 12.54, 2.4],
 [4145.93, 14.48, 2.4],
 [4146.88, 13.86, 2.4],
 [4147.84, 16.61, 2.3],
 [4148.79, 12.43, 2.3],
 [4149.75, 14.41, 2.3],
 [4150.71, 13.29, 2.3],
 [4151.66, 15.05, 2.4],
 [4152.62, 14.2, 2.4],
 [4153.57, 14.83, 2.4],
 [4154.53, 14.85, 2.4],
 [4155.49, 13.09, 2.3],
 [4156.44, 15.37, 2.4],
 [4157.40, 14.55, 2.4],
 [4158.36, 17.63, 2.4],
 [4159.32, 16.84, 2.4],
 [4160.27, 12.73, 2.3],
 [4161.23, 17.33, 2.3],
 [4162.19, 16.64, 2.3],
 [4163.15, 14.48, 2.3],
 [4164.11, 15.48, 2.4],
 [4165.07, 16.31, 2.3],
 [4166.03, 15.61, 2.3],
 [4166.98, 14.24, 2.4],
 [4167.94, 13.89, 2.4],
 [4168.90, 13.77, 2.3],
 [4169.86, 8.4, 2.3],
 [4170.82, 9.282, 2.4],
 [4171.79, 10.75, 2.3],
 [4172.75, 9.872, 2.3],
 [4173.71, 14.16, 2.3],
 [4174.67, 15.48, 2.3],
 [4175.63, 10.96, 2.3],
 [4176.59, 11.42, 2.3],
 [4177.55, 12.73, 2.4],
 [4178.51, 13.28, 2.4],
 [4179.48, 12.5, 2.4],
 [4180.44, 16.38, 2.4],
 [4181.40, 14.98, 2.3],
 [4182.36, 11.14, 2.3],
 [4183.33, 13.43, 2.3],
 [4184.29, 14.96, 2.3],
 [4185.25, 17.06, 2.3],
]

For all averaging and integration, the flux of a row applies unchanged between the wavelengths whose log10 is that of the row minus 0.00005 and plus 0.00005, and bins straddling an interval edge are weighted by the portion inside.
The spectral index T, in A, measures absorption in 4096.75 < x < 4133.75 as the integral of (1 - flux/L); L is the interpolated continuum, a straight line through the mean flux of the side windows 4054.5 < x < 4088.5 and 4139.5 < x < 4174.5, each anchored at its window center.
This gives 0.93 A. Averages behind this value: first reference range 14.2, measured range 13.6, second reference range 13.7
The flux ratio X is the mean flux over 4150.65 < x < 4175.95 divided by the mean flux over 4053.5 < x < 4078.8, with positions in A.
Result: 1.02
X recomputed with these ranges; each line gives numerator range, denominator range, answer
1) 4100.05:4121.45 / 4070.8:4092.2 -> 0.93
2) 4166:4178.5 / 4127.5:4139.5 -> 0.92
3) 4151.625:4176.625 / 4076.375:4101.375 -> 1.00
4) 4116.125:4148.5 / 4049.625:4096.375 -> 0.96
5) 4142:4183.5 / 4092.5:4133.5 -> 1.02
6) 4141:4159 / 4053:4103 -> 1.00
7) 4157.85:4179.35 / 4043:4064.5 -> 0.94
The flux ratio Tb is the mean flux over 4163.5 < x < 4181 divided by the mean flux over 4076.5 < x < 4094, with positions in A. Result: 0.87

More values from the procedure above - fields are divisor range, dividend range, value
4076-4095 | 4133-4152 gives 0.90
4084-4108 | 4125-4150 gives 0.99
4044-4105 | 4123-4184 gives 0.98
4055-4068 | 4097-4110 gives 0.91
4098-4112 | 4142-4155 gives 1.05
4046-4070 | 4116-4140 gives 0.95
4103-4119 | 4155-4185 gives 1.03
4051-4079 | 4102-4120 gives 0.97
